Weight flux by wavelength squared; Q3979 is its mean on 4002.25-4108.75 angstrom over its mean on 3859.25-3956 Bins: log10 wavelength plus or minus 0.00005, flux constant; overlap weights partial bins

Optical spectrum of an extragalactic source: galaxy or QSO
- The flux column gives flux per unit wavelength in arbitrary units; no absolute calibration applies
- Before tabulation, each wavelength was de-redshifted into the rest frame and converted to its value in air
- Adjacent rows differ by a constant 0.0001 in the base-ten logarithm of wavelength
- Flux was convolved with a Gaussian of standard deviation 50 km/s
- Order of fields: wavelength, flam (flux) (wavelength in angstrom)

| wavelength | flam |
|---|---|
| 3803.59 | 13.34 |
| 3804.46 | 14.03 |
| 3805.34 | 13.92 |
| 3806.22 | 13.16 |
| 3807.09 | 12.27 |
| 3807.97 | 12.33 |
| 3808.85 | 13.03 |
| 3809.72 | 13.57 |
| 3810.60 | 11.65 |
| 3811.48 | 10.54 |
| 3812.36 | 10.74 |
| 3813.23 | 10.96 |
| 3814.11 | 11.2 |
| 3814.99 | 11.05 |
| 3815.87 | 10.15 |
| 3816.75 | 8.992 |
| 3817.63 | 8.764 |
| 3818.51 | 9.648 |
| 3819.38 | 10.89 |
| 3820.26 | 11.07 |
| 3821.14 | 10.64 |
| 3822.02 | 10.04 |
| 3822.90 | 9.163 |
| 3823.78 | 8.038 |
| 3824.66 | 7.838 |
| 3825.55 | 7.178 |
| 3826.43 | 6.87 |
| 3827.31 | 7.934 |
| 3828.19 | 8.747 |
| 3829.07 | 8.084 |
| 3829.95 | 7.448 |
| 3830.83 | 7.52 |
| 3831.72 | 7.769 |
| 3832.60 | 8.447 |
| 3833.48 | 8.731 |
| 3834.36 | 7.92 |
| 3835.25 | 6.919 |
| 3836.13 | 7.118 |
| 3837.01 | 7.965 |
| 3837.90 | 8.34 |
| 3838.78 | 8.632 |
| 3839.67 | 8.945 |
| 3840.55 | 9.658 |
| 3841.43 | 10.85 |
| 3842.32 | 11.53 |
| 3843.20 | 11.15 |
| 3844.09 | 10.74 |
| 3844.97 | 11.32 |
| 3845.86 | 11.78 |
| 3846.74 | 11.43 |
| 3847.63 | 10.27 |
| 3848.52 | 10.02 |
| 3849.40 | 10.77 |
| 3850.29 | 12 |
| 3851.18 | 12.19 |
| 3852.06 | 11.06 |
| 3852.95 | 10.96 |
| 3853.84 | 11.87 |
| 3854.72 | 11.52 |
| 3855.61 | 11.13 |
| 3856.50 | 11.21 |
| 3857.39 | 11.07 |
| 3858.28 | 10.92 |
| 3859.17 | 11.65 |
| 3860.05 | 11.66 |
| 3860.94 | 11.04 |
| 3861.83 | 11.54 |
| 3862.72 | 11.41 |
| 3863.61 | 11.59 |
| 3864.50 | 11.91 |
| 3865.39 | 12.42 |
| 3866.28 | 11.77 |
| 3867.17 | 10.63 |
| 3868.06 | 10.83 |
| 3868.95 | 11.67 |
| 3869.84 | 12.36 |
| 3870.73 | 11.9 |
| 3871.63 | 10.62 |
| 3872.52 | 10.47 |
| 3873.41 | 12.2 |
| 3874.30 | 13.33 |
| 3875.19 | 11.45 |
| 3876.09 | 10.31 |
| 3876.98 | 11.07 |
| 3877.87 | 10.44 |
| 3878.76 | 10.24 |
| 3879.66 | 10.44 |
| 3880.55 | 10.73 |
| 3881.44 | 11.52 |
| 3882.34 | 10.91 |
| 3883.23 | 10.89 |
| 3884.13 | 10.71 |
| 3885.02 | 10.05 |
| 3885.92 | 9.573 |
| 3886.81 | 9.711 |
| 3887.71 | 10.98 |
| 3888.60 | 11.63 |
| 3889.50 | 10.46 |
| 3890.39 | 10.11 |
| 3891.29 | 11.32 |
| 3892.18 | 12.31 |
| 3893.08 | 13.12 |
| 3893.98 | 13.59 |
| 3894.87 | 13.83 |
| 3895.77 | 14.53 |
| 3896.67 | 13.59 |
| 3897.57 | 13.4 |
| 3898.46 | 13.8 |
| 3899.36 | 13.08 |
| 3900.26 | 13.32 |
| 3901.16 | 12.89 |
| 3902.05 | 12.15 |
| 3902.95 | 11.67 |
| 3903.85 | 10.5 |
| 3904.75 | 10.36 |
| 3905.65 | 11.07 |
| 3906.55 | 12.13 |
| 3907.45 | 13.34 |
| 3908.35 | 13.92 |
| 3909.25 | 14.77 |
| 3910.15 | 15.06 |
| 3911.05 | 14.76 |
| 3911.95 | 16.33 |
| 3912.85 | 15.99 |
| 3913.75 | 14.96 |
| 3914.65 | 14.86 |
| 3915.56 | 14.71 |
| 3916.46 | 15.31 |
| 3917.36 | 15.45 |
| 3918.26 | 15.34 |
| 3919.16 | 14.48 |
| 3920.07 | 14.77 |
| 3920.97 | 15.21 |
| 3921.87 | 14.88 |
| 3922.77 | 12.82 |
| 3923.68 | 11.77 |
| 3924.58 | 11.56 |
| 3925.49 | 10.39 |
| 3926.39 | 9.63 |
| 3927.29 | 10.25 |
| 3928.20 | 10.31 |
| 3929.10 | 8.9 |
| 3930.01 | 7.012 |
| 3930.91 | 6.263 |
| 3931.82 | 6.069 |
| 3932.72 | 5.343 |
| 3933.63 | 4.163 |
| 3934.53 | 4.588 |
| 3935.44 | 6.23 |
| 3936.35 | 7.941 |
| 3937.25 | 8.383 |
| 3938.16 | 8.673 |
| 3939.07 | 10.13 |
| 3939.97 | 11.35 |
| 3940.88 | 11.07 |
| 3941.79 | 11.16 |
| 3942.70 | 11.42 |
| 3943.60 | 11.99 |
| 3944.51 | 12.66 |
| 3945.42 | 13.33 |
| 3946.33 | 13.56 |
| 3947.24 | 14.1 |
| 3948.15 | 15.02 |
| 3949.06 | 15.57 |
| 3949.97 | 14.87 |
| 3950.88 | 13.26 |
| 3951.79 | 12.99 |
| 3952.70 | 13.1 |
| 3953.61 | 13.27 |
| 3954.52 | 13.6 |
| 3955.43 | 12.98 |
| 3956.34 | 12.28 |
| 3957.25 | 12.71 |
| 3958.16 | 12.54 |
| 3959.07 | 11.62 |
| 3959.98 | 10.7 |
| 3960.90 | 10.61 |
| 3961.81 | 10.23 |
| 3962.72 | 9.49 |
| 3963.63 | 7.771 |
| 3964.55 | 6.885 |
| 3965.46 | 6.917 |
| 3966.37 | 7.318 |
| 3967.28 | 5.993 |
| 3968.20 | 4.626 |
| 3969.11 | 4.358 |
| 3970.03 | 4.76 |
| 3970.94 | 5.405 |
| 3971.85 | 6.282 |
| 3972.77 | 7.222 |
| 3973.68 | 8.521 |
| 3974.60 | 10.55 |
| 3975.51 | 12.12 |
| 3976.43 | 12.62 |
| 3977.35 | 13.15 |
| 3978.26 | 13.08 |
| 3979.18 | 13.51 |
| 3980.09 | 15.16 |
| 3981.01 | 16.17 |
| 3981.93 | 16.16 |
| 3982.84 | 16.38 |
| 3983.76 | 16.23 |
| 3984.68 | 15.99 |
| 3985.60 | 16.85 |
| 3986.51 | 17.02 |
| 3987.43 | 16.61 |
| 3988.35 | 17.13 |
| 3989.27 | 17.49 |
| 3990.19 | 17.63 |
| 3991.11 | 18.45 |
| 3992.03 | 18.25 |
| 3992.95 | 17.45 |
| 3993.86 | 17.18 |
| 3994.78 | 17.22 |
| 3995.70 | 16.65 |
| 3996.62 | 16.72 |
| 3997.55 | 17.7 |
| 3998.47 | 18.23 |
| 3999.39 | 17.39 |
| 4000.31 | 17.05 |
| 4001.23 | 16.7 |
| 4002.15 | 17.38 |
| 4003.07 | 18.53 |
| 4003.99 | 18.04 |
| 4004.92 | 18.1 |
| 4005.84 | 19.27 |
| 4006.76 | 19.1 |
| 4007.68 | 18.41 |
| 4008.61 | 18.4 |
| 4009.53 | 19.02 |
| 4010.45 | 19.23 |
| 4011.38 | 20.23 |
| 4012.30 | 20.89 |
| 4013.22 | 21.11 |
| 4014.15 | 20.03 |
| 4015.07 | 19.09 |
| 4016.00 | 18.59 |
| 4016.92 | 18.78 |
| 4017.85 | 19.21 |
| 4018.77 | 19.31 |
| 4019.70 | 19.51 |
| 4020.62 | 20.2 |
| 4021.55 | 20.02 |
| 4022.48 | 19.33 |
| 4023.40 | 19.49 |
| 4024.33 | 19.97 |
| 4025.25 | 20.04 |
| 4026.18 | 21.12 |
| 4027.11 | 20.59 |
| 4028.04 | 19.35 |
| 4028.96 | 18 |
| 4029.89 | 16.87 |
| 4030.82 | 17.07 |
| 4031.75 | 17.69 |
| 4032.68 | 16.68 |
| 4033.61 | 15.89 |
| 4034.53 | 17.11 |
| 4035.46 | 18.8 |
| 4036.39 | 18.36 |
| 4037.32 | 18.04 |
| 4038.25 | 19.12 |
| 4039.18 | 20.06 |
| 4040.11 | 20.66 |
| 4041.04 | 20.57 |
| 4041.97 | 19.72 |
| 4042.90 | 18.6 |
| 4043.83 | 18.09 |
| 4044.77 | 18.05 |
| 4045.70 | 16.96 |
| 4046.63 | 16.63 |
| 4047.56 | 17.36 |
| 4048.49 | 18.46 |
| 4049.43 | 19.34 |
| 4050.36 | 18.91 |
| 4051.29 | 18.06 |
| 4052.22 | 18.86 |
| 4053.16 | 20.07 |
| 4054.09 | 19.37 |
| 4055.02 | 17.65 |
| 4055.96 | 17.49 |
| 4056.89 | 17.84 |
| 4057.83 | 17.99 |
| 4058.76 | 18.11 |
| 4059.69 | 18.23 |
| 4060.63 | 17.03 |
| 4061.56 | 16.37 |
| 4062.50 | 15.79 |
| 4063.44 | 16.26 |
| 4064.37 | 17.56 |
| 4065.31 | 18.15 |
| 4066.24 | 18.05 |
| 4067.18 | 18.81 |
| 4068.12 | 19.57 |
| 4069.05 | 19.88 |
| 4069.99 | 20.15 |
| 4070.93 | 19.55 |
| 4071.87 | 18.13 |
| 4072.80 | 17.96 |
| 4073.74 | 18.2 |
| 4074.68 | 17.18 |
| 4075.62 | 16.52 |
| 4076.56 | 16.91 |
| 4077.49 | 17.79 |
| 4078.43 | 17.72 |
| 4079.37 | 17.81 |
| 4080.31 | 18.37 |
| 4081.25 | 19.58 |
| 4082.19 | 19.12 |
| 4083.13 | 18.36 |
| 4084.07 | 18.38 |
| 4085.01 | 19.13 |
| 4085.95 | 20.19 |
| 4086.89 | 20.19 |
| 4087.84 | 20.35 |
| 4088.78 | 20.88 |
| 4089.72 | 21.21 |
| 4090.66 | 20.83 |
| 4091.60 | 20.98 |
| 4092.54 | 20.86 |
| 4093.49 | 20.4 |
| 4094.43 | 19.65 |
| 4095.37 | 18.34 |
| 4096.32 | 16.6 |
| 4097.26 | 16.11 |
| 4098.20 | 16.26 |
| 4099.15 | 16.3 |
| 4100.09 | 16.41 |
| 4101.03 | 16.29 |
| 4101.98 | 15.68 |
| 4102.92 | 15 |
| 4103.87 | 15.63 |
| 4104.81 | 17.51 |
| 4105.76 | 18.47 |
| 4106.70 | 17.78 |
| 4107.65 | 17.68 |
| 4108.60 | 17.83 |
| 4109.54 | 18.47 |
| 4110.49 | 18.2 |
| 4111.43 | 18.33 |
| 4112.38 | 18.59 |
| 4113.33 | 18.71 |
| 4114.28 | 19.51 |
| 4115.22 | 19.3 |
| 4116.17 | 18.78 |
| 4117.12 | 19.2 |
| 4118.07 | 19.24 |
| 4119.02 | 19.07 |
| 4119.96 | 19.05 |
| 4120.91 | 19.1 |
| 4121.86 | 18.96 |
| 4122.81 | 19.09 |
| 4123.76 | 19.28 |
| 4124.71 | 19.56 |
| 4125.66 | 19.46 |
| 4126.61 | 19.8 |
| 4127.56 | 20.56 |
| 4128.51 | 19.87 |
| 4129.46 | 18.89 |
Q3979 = 1.69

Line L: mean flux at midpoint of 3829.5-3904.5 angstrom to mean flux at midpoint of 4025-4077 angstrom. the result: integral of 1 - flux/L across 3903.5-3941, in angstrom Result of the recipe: 4.65 angstrom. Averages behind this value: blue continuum 11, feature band 11.5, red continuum 18.3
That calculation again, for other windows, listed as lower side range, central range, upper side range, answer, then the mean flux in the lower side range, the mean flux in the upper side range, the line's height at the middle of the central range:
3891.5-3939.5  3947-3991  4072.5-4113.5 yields 5.46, 11.9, 18.2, 13.8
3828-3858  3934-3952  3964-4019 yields 2.87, 9.87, 15.2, 13.5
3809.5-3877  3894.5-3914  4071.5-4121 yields -1.83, 10.3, 18.4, 12.3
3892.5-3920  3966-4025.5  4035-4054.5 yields 3.91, 13.7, 18.8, 17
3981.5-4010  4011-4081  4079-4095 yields 0.70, 17.5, 19.8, 18.8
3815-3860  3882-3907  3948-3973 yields -4.99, 9.73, 10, 9.88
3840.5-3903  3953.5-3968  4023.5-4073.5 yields 4.66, 11.5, 18.4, 15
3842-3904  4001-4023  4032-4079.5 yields -3.38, 11.5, 18.2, 16.6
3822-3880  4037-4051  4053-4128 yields -1.55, 10.2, 18.4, 16.8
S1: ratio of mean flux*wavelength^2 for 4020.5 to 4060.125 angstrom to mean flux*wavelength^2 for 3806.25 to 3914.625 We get 1.8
